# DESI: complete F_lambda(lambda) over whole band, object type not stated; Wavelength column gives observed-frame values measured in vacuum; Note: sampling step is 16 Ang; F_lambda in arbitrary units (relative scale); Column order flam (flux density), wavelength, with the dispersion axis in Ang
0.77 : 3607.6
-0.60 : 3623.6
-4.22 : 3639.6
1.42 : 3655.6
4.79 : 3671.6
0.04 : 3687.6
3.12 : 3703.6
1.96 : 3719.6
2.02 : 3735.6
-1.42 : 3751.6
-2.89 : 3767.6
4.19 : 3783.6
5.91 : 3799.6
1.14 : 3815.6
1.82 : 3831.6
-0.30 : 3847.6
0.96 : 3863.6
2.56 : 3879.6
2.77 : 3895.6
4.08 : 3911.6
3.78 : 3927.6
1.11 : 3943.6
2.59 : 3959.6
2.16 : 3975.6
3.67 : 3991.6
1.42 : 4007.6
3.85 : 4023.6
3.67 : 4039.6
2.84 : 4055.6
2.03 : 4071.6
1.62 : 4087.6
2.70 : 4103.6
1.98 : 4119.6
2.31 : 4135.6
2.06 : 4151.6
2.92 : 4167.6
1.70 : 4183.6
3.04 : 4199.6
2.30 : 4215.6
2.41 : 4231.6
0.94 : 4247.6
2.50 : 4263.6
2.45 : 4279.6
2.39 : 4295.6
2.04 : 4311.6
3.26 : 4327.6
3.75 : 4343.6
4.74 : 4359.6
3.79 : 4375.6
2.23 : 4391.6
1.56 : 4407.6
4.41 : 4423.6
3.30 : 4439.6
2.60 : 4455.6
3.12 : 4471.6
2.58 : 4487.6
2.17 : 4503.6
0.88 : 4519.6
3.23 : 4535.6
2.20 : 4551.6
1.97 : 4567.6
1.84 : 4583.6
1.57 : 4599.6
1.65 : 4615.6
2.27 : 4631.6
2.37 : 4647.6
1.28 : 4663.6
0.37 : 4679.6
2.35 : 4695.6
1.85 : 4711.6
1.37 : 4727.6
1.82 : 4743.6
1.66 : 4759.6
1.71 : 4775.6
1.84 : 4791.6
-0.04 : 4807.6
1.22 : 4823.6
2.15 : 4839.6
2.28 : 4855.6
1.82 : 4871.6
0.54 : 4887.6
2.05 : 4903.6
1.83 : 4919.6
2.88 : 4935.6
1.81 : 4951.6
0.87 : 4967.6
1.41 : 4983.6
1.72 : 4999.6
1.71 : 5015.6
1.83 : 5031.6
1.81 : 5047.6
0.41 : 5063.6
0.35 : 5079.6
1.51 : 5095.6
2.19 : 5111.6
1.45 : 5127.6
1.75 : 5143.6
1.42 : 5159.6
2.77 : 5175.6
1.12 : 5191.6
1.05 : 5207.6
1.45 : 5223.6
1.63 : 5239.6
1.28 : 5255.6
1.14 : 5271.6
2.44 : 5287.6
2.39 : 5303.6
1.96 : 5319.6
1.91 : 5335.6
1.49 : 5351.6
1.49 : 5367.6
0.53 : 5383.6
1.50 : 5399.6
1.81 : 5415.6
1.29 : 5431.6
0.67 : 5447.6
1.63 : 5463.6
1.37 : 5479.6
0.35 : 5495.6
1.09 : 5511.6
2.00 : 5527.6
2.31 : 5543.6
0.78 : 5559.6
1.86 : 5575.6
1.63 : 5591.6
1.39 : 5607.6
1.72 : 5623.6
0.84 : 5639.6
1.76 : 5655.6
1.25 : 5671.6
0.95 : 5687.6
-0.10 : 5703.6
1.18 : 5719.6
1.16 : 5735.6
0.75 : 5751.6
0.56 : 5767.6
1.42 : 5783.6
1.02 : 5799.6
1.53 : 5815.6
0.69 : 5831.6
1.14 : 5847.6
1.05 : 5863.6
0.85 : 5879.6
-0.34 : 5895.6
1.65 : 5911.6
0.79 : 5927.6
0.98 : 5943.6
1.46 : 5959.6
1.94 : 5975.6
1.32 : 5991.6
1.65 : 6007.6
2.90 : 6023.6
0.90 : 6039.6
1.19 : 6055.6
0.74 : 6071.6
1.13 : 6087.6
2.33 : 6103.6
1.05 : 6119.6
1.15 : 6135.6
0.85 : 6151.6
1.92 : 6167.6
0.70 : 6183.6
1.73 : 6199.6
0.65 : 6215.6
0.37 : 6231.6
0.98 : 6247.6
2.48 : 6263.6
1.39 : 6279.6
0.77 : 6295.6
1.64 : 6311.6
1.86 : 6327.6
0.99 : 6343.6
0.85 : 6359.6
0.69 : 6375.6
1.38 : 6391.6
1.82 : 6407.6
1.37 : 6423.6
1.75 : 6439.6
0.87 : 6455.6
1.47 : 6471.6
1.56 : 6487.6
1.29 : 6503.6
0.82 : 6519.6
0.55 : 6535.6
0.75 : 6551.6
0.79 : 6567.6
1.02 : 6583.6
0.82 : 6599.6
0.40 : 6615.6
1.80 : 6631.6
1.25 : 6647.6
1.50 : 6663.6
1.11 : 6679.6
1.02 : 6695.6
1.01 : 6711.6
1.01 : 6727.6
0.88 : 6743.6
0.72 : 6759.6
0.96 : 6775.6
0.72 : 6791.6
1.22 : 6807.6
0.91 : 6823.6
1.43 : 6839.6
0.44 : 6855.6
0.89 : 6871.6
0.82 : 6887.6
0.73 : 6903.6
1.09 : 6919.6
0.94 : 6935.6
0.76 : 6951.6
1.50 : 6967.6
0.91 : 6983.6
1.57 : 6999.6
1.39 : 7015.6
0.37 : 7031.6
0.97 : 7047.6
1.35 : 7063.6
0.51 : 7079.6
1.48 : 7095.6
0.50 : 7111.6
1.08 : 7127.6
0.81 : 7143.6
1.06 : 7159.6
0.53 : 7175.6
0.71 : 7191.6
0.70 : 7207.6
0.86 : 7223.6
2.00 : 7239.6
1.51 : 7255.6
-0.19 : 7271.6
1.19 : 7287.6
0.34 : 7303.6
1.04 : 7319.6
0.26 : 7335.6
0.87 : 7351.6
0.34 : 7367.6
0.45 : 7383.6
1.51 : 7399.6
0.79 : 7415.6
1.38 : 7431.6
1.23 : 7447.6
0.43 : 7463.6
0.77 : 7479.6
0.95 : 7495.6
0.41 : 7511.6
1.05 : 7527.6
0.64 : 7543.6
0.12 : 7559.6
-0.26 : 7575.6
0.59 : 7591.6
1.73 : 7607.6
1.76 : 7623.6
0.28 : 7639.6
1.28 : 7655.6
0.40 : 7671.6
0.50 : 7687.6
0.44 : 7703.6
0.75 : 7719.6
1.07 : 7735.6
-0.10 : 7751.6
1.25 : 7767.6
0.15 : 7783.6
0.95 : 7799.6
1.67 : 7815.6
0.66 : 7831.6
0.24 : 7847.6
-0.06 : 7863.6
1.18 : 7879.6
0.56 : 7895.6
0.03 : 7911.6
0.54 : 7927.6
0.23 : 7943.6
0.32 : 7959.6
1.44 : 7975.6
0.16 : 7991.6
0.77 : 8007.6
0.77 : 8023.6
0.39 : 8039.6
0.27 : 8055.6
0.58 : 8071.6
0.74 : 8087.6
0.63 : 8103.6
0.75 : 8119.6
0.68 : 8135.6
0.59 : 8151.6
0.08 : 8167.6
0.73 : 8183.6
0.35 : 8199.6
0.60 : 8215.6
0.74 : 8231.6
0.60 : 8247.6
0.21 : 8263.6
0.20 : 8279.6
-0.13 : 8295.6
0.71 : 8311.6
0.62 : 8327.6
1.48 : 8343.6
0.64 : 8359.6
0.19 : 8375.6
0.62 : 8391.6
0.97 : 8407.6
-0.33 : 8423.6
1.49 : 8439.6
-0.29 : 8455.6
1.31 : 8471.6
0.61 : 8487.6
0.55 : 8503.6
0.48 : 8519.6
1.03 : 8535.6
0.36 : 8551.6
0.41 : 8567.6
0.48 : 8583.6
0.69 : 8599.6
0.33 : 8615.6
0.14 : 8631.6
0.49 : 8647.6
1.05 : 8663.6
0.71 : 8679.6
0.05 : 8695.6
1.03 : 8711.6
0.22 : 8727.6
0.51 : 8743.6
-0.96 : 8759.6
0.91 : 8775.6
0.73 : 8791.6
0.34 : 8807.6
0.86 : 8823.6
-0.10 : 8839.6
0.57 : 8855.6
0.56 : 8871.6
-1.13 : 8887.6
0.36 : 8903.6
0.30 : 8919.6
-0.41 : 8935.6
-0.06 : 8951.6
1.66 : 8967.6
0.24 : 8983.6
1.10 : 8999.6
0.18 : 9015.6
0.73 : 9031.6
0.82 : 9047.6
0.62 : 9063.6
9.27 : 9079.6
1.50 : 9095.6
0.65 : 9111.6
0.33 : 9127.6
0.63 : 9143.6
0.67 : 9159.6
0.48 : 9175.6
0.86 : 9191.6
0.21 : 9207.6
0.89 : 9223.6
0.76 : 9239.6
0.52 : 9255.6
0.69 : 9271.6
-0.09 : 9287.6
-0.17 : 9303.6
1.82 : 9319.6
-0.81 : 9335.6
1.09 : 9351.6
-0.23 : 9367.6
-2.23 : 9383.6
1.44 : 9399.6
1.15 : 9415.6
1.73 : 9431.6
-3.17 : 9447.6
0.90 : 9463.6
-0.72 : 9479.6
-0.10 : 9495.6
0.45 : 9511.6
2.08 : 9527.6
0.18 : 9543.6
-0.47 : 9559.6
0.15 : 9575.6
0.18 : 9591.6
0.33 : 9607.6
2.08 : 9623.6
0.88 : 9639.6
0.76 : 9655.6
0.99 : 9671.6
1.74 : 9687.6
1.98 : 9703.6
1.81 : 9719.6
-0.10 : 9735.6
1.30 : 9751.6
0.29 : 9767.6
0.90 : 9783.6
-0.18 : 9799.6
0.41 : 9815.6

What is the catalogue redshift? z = 1.436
